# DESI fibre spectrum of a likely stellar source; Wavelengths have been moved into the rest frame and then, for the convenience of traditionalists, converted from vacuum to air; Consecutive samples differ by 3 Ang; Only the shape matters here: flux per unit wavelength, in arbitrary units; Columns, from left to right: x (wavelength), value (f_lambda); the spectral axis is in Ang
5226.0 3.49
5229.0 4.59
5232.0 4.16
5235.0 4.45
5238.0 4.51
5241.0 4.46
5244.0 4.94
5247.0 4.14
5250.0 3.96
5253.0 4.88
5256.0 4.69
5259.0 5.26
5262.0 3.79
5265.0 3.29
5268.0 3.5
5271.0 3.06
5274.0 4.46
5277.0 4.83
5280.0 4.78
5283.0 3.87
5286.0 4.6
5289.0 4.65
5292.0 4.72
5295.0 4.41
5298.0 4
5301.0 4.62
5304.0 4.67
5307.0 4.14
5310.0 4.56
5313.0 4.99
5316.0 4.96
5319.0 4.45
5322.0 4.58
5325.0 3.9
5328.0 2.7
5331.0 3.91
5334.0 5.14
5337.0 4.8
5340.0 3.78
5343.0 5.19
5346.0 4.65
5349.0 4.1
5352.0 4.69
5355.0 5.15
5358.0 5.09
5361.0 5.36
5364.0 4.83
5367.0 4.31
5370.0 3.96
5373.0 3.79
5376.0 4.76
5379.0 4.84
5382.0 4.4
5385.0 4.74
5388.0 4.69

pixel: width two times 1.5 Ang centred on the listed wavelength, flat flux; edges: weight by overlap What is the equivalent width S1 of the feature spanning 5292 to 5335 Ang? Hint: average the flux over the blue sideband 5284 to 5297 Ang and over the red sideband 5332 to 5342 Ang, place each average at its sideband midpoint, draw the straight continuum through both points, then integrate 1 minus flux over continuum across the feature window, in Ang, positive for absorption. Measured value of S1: 1.8 Ang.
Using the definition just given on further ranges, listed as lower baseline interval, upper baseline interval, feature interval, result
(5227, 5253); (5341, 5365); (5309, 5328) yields 1.2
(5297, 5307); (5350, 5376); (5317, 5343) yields 1.6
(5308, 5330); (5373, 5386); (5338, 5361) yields -1.4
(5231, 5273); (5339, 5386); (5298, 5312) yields -0.2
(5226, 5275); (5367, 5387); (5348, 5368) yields -2.0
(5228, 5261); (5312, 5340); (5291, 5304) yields -0.1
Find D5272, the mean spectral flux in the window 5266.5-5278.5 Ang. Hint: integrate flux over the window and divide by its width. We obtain 3.96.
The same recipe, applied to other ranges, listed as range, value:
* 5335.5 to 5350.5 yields 4.5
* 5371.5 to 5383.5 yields 4.45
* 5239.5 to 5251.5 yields 4.38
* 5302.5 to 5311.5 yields 4.46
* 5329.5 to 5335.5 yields 4.52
